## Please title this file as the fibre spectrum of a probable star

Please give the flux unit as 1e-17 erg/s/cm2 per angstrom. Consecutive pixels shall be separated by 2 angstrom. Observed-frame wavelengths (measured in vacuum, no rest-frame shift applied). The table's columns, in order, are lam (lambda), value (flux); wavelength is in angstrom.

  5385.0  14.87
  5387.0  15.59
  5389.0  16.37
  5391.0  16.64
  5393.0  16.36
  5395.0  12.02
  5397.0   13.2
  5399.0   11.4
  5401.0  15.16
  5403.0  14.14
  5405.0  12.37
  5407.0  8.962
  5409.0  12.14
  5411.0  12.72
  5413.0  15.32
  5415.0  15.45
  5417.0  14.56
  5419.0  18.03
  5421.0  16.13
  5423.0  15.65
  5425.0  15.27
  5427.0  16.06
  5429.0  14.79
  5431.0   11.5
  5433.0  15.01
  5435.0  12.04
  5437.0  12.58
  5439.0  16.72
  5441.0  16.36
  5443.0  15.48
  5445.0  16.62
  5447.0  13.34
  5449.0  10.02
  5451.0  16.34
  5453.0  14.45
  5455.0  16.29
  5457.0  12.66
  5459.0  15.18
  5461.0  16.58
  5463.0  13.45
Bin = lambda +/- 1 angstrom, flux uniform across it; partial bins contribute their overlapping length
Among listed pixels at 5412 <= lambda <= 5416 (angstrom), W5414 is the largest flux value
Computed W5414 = 15.45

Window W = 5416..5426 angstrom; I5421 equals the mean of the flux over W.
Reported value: 15.9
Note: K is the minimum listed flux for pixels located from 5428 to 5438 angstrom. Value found 11.5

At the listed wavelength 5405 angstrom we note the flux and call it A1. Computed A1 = 12.37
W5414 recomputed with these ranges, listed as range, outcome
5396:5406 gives 15.16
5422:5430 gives 16.06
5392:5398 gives 16.36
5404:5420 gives 18.03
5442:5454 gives 16.62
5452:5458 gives 16.29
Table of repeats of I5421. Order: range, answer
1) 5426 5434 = 14.3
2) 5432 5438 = 13.2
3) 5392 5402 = 13.6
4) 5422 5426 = 15.5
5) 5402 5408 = 11.8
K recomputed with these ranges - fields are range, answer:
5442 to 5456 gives 10.02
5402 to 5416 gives 8.962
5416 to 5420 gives 14.56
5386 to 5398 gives 12.02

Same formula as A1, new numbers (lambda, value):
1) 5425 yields 15.27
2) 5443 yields 15.48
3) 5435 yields 12.04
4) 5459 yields 15.18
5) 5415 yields 15.45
